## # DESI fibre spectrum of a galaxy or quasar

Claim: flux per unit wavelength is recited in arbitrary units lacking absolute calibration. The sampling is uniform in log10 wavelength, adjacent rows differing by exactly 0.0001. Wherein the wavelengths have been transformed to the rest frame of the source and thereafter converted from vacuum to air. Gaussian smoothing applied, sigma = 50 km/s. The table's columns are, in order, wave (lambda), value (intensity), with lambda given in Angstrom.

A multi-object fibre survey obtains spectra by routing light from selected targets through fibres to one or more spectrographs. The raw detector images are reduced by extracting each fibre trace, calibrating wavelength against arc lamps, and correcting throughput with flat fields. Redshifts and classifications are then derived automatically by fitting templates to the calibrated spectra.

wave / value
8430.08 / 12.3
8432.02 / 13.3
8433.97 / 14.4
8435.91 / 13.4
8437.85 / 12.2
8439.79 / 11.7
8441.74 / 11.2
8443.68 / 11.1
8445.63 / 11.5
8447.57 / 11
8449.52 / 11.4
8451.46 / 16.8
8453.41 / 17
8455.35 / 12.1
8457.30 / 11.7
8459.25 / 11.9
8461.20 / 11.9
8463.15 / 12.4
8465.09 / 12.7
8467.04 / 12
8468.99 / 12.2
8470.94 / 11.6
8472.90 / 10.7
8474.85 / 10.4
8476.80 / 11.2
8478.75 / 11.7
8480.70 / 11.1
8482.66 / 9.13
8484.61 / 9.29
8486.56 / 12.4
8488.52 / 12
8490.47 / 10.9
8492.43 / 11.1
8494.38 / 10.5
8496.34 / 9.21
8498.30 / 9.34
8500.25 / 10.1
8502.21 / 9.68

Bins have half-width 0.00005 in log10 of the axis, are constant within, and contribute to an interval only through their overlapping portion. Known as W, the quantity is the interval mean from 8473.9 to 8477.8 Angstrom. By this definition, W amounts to 10.8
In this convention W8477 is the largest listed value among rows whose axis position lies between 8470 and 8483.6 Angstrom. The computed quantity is 11.7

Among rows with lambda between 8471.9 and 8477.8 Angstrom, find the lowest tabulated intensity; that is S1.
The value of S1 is 10.4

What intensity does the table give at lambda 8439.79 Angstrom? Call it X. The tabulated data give 11.7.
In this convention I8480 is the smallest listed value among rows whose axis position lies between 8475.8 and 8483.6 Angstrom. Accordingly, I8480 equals 9.13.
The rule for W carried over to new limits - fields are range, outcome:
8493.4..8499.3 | 9.7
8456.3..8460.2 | 11.8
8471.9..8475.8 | 10.5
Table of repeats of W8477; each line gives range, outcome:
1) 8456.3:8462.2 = 11.9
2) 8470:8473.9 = 11.6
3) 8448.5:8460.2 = 17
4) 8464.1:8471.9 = 12.7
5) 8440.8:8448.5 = 11.5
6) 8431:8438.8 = 14.4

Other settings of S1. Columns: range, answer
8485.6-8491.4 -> 10.9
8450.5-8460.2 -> 11.7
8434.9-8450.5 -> 11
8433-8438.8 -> 12.2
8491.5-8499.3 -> 9.21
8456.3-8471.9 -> 11.6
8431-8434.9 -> 13.3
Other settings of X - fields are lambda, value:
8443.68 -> 11.1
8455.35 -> 12.1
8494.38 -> 10.5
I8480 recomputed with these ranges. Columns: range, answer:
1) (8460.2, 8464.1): 11.9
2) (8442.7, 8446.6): 11.1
